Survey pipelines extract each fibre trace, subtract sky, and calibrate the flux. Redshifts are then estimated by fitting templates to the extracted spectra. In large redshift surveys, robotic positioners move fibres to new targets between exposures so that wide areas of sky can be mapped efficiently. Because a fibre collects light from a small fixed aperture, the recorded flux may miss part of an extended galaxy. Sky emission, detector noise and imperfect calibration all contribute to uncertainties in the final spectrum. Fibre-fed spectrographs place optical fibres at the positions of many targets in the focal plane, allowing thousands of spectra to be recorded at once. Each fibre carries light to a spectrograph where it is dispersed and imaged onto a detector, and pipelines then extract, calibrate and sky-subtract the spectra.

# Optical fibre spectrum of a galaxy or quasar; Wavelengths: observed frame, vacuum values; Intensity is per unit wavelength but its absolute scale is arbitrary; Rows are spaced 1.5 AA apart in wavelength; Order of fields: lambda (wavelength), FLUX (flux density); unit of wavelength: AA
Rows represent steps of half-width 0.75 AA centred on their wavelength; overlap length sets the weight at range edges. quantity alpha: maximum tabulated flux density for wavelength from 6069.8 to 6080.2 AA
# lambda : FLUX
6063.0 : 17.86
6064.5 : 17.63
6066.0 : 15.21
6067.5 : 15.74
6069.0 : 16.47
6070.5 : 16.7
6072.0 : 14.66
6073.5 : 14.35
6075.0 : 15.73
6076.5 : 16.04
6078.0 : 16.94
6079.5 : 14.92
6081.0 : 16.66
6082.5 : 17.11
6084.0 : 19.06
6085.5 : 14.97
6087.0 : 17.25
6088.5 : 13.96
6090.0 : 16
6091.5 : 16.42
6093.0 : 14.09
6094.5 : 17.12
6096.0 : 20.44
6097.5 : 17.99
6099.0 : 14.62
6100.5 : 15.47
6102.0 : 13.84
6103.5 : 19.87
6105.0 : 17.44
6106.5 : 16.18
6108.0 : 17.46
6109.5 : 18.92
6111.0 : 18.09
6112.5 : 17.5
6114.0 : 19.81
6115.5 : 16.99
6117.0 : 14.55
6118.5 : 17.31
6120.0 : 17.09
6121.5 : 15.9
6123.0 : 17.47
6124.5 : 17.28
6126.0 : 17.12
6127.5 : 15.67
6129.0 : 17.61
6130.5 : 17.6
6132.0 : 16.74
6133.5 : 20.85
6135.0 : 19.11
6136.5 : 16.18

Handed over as 16.94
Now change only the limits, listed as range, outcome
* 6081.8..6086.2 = 19.06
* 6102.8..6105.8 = 19.87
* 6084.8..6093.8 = 17.25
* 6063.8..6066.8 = 17.63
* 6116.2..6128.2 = 17.47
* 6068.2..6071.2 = 16.7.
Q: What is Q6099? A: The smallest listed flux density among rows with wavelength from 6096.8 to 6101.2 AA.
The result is 14.62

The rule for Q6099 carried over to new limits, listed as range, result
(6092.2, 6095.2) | 14.09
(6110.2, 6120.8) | 14.55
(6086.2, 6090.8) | 13.96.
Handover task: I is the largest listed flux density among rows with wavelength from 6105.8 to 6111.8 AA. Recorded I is 18.92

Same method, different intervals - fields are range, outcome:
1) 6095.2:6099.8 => 20.44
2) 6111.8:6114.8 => 19.81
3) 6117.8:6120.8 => 17.31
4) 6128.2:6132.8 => 17.61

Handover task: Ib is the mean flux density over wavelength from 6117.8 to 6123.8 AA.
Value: 16.9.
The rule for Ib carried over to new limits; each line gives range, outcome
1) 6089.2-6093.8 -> 15.5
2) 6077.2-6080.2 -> 15.9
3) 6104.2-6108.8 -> 17.1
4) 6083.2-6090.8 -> 16.3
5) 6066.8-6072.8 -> 15.9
